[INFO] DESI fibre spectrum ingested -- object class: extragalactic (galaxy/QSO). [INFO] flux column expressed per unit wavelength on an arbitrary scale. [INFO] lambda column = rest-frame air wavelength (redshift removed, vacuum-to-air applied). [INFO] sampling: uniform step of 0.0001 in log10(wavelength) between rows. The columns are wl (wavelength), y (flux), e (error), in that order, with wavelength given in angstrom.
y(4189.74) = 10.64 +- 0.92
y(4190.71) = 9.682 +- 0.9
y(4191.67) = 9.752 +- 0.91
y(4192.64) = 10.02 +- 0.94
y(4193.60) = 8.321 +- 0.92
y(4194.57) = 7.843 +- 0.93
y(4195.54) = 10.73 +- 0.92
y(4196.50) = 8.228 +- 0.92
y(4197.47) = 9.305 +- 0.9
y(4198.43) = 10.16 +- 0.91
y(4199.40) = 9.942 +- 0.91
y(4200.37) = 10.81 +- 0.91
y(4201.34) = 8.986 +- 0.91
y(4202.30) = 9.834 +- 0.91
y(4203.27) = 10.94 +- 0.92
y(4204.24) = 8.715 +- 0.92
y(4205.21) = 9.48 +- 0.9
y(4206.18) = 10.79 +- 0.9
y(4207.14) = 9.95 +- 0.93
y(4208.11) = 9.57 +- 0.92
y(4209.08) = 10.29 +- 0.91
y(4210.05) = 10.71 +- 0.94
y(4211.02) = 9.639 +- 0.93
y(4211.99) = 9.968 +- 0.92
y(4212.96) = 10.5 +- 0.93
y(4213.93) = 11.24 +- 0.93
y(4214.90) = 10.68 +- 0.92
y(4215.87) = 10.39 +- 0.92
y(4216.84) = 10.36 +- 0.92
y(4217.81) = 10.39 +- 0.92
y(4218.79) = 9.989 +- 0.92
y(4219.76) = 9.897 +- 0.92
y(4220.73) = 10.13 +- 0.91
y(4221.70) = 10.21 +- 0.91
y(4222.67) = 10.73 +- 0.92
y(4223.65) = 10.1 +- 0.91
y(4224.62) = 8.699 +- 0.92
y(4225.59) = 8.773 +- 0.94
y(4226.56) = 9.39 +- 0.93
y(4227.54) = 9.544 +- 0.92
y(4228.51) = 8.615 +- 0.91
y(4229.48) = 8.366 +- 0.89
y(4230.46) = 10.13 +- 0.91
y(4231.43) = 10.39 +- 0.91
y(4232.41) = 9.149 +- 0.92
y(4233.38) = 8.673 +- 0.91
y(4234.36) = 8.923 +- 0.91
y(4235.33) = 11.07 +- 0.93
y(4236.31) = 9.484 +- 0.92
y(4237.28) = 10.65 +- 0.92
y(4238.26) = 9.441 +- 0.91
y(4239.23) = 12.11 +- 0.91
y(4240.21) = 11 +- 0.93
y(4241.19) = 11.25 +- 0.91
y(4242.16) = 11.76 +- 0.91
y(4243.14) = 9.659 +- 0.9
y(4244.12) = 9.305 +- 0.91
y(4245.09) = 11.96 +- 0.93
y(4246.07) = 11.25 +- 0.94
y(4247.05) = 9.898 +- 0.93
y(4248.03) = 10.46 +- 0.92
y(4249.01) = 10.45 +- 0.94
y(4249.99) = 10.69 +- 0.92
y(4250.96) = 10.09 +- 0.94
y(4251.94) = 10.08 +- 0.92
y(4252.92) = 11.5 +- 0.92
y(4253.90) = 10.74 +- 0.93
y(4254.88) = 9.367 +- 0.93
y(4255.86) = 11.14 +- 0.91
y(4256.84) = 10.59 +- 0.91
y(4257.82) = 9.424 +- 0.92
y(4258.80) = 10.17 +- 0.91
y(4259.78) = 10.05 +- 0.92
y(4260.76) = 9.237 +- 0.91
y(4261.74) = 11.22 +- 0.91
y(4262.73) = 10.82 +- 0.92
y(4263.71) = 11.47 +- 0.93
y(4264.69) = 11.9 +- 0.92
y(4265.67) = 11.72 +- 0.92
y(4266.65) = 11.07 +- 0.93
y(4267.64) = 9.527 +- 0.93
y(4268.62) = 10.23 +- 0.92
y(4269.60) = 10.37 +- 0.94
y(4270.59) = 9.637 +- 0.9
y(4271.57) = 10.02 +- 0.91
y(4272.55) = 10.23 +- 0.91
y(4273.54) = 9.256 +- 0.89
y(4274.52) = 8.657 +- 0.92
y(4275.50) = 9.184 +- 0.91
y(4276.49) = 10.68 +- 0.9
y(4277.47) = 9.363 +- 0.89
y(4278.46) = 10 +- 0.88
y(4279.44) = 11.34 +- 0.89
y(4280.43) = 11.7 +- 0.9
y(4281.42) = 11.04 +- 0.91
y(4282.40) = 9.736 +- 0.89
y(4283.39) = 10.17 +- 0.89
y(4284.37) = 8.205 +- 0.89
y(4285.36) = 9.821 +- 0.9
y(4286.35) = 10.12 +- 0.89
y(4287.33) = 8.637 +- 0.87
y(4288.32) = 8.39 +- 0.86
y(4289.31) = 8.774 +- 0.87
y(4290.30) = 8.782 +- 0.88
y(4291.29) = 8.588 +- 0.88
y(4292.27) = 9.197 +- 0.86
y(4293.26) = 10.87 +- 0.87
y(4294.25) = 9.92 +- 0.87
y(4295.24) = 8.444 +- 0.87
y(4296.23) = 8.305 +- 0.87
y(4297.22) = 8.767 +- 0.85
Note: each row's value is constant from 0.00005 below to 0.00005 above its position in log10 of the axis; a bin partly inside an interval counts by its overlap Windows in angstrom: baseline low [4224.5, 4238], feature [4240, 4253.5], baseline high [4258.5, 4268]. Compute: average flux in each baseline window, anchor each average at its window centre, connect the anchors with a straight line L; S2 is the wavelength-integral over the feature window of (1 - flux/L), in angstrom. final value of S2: -0.8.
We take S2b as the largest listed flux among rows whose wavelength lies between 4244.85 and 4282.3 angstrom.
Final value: 11.96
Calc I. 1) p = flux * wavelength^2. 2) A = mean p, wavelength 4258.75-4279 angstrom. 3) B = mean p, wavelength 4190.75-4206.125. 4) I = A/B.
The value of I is 1.10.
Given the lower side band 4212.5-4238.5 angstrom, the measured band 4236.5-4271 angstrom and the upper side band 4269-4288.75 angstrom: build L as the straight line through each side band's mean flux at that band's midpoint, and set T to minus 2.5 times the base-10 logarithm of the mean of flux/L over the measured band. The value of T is -0.08 mag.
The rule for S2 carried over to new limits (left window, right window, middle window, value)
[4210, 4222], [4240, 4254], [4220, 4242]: 1.25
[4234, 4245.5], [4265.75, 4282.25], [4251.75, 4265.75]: -0.35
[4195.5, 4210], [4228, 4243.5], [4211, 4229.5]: 0.06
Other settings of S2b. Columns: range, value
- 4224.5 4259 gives 12.11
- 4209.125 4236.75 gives 11.24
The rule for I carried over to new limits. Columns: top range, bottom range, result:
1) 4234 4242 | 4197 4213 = 1.08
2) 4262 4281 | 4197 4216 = 1.06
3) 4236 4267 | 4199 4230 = 1.09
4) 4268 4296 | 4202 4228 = 1.00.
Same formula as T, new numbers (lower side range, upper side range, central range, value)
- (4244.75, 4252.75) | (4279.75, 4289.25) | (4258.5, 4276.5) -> -0.012 mag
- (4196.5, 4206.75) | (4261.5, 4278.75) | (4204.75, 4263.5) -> -0.015 mag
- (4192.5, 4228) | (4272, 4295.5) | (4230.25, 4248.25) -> -0.061 mag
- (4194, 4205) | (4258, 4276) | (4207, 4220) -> -0.060 mag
